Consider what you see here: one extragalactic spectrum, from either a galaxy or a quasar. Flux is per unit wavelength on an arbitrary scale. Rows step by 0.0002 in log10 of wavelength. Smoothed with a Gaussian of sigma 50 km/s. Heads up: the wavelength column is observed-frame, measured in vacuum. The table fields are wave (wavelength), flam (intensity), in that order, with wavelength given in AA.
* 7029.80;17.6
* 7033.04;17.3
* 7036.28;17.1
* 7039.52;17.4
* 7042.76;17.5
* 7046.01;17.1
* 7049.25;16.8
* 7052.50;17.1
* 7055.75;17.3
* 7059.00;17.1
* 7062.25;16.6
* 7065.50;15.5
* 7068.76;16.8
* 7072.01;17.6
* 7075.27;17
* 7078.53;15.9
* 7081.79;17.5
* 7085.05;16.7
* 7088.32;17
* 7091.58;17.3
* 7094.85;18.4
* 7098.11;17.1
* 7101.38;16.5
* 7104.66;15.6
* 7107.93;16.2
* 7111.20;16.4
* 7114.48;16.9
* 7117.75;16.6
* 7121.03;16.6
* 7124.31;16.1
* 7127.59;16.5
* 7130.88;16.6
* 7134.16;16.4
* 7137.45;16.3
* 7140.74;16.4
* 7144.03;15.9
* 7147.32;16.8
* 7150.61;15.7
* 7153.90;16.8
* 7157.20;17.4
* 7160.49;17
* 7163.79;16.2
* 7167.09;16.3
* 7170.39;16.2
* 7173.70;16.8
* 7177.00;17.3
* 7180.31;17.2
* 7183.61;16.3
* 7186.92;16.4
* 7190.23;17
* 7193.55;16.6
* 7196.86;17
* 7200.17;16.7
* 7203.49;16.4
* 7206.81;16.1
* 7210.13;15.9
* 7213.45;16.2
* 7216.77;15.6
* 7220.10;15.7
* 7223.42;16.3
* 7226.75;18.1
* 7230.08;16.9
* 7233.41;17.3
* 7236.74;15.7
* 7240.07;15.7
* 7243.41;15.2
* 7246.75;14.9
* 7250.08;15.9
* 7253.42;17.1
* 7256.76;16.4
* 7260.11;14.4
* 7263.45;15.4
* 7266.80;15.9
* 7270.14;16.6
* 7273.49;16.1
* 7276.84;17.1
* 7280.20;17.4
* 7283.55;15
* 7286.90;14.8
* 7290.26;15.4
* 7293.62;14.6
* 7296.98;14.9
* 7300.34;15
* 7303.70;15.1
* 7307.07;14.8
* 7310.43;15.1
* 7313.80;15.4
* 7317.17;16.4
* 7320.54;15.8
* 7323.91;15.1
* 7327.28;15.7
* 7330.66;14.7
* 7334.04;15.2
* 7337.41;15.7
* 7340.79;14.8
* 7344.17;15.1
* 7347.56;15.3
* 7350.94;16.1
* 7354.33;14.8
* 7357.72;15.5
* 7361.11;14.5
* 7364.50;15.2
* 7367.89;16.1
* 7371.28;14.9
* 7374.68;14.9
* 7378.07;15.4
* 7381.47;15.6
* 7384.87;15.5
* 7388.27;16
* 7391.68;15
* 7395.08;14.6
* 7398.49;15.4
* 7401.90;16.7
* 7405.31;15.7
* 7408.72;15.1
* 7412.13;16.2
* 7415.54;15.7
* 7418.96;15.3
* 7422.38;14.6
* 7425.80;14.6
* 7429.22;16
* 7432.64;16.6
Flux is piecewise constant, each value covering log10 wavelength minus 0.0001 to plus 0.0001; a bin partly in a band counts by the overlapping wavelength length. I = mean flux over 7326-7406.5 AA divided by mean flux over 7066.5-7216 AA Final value 0.92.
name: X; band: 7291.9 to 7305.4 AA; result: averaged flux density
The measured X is 14.9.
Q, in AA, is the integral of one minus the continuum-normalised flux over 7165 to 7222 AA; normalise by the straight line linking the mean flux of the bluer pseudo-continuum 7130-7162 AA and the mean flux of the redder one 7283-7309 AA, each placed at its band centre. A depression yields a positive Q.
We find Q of -1.49 AA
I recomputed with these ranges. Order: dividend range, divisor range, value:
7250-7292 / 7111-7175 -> 0.97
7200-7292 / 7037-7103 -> 0.94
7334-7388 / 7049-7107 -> 0.91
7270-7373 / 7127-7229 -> 0.93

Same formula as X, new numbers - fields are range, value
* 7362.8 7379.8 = 15.3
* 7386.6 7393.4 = 15.5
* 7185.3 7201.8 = 16.7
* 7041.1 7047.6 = 17.3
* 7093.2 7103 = 17.3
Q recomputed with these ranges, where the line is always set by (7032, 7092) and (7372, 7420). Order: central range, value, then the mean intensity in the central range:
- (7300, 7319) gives 0.7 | 15.3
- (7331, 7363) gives 1.0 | 15.2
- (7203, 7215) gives 0.1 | 16.1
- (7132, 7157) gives 0.3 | 16.4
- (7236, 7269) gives 0.9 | 15.7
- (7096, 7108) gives 0.2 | 16.5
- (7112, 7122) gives 0.0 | 16.7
